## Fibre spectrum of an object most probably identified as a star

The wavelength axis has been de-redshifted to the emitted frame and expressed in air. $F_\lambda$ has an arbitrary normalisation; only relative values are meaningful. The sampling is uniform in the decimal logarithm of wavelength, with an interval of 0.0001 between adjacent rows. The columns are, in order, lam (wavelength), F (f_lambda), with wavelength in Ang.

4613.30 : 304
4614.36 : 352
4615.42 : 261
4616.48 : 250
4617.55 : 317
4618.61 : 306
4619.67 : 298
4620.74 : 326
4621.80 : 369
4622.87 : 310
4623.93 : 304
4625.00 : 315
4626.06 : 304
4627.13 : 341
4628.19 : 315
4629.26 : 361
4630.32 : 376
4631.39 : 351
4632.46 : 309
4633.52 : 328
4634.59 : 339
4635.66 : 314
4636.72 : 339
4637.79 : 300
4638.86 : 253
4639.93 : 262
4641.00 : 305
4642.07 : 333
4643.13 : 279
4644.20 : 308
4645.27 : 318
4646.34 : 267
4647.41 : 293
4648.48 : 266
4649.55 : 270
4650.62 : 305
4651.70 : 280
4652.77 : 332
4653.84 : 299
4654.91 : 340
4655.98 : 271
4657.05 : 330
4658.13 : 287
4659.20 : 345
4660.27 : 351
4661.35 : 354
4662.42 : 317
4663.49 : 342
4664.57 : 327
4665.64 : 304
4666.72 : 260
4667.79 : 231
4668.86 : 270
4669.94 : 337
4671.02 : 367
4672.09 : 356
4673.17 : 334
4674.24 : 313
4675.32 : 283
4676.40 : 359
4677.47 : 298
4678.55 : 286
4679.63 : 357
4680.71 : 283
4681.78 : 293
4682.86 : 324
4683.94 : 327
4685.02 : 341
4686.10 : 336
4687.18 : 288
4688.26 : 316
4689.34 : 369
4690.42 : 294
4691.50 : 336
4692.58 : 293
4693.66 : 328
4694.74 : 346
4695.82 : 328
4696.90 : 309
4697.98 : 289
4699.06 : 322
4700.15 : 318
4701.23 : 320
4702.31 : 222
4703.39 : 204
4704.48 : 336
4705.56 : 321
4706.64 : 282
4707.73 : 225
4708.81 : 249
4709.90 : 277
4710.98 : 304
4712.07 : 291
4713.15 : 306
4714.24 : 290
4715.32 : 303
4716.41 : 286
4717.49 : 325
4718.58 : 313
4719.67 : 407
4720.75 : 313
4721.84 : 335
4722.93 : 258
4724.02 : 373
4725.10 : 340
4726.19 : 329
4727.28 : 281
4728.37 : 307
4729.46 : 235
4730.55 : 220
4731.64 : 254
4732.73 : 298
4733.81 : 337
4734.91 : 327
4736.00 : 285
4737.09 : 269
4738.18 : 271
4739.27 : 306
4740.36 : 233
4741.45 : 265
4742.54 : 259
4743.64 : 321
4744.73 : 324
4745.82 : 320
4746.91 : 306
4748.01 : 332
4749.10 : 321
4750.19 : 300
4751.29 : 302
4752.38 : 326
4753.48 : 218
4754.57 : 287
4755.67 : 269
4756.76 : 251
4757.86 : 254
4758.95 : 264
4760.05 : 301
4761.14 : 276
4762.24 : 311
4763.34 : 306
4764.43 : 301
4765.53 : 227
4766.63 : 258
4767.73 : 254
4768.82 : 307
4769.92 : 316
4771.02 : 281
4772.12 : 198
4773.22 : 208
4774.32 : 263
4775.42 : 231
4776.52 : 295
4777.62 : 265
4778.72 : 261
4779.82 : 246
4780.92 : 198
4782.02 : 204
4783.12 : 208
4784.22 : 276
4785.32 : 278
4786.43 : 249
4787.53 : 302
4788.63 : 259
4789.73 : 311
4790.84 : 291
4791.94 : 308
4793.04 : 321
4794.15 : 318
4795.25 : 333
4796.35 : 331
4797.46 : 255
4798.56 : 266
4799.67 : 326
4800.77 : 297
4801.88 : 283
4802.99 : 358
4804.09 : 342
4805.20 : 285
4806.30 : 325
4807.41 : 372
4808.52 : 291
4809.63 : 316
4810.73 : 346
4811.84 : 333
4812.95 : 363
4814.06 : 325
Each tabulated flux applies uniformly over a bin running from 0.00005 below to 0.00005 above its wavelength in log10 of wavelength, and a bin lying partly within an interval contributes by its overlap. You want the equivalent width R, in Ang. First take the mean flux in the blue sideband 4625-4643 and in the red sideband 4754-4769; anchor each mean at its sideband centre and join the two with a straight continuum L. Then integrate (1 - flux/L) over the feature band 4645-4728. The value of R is -2.1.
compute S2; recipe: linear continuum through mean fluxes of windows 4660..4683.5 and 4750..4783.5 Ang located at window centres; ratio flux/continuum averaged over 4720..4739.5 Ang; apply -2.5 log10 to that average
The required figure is -0.05 mag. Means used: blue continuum 315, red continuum 264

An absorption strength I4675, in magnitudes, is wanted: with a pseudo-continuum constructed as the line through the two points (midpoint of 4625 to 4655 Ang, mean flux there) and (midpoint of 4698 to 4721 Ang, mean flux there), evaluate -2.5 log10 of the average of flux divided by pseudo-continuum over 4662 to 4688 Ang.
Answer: -0.04 mag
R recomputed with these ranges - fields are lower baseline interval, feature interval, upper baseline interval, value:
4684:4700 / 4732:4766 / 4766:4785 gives -1.96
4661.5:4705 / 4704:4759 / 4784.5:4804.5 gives 2.29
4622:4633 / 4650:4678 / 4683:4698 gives 0.92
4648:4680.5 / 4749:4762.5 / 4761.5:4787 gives -0.70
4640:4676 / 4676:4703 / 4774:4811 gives -0.99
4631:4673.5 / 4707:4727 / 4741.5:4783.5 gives -1.30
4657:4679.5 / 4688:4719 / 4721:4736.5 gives 0.66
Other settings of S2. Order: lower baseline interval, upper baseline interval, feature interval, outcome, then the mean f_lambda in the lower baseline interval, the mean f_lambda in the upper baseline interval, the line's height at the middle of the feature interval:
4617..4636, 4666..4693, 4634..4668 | 0.06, 327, 314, 321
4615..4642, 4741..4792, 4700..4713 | 0.05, 315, 274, 292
